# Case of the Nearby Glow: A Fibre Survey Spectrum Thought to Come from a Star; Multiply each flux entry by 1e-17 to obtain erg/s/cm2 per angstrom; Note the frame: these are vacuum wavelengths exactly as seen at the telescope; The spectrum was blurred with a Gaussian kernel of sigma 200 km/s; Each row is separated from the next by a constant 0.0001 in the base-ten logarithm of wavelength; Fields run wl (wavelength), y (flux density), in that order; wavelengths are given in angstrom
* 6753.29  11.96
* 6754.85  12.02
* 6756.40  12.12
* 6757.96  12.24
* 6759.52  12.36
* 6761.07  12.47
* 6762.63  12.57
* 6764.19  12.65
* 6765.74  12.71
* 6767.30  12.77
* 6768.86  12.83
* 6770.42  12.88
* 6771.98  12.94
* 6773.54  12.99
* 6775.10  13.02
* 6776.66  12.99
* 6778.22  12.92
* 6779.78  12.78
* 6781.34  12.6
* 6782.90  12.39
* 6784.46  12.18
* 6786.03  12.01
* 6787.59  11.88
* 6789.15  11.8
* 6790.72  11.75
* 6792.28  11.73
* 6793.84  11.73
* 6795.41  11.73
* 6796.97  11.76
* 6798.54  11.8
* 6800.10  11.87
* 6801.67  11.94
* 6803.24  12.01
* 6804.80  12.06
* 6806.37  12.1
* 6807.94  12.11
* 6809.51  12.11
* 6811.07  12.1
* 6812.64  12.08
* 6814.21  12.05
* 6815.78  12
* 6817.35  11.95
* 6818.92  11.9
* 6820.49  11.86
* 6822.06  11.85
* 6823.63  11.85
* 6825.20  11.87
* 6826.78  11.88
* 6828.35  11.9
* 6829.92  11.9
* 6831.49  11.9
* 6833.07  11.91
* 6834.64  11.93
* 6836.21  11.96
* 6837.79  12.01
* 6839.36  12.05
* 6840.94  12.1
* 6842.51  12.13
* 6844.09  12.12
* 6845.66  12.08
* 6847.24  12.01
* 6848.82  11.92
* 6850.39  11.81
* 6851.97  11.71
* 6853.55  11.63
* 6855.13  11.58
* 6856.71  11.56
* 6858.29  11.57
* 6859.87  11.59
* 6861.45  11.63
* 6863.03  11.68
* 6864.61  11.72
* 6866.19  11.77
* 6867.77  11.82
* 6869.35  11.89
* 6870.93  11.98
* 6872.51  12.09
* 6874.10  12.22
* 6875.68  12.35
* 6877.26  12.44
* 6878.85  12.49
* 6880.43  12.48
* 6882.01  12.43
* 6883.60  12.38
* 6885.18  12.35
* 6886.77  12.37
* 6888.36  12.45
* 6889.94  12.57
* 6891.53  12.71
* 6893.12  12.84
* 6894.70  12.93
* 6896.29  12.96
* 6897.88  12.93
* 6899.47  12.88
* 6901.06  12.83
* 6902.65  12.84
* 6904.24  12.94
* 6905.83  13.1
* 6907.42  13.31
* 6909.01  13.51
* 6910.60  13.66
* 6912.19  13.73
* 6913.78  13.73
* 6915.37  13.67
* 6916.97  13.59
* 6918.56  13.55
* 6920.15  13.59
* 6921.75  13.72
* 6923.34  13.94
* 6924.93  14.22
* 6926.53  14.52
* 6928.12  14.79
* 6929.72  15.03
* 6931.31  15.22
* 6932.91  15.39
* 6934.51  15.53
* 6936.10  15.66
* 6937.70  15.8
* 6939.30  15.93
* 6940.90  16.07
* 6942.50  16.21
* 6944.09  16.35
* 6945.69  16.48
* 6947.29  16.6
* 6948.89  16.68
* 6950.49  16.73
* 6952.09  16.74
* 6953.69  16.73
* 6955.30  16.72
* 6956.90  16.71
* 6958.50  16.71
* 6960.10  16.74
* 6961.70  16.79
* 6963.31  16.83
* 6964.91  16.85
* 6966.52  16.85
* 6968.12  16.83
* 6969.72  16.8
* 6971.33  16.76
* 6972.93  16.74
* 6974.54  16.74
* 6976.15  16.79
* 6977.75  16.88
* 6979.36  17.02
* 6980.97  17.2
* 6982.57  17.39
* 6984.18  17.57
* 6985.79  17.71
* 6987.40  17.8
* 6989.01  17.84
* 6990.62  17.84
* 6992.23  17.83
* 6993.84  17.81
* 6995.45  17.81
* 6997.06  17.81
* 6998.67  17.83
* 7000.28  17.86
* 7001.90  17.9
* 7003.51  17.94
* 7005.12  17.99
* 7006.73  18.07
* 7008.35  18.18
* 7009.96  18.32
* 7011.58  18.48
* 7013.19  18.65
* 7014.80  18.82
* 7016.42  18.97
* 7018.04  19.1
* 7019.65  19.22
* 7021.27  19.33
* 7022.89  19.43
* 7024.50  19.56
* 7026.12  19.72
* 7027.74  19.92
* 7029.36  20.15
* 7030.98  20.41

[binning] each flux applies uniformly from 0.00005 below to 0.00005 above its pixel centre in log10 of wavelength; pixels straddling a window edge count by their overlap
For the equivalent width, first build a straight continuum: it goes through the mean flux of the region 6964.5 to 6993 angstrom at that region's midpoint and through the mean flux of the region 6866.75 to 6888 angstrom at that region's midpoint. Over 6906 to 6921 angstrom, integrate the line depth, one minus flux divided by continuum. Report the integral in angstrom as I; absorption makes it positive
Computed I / 0.5 angstrom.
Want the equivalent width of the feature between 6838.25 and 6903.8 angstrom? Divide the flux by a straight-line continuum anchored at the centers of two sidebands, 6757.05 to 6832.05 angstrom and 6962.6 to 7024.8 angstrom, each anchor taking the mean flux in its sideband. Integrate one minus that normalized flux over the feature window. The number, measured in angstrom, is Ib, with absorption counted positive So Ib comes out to 9.86 angstrom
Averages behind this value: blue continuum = 12.2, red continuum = 17.8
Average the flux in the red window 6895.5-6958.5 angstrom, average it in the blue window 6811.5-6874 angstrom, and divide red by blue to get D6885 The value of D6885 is 1.24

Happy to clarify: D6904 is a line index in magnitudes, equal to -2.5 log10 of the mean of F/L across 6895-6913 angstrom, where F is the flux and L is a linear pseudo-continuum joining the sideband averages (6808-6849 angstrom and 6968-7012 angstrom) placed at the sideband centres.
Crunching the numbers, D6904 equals 0.11 mag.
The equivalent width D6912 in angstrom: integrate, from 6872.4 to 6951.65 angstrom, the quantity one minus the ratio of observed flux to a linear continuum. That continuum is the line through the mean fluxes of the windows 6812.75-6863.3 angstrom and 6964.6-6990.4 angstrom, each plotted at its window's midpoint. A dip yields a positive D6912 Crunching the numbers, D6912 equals 4.15 angstrom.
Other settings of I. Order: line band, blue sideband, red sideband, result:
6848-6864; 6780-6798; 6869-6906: 0.9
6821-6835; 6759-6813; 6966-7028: 1.6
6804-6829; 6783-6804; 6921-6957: 1.0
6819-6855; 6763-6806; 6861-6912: 1.5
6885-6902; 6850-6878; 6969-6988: 0.6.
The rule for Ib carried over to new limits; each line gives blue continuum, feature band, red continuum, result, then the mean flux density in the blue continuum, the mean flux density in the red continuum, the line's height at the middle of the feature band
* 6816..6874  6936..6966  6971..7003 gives -0.87 angstrom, 11.9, 17.5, 16.1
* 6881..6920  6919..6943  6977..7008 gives -0.70 angstrom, 13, 17.7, 14.6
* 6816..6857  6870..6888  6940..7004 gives 1.60 angstrom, 11.9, 17.1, 13.5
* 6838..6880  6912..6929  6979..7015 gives 0.77 angstrom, 11.9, 17.9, 14.6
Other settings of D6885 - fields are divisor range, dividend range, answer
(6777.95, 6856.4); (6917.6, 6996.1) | 1.36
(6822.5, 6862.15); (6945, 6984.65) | 1.42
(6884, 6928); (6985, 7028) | 1.39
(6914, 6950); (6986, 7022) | 1.21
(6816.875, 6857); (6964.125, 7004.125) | 1.46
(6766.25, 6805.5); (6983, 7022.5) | 1.48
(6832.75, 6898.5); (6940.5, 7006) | 1.41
